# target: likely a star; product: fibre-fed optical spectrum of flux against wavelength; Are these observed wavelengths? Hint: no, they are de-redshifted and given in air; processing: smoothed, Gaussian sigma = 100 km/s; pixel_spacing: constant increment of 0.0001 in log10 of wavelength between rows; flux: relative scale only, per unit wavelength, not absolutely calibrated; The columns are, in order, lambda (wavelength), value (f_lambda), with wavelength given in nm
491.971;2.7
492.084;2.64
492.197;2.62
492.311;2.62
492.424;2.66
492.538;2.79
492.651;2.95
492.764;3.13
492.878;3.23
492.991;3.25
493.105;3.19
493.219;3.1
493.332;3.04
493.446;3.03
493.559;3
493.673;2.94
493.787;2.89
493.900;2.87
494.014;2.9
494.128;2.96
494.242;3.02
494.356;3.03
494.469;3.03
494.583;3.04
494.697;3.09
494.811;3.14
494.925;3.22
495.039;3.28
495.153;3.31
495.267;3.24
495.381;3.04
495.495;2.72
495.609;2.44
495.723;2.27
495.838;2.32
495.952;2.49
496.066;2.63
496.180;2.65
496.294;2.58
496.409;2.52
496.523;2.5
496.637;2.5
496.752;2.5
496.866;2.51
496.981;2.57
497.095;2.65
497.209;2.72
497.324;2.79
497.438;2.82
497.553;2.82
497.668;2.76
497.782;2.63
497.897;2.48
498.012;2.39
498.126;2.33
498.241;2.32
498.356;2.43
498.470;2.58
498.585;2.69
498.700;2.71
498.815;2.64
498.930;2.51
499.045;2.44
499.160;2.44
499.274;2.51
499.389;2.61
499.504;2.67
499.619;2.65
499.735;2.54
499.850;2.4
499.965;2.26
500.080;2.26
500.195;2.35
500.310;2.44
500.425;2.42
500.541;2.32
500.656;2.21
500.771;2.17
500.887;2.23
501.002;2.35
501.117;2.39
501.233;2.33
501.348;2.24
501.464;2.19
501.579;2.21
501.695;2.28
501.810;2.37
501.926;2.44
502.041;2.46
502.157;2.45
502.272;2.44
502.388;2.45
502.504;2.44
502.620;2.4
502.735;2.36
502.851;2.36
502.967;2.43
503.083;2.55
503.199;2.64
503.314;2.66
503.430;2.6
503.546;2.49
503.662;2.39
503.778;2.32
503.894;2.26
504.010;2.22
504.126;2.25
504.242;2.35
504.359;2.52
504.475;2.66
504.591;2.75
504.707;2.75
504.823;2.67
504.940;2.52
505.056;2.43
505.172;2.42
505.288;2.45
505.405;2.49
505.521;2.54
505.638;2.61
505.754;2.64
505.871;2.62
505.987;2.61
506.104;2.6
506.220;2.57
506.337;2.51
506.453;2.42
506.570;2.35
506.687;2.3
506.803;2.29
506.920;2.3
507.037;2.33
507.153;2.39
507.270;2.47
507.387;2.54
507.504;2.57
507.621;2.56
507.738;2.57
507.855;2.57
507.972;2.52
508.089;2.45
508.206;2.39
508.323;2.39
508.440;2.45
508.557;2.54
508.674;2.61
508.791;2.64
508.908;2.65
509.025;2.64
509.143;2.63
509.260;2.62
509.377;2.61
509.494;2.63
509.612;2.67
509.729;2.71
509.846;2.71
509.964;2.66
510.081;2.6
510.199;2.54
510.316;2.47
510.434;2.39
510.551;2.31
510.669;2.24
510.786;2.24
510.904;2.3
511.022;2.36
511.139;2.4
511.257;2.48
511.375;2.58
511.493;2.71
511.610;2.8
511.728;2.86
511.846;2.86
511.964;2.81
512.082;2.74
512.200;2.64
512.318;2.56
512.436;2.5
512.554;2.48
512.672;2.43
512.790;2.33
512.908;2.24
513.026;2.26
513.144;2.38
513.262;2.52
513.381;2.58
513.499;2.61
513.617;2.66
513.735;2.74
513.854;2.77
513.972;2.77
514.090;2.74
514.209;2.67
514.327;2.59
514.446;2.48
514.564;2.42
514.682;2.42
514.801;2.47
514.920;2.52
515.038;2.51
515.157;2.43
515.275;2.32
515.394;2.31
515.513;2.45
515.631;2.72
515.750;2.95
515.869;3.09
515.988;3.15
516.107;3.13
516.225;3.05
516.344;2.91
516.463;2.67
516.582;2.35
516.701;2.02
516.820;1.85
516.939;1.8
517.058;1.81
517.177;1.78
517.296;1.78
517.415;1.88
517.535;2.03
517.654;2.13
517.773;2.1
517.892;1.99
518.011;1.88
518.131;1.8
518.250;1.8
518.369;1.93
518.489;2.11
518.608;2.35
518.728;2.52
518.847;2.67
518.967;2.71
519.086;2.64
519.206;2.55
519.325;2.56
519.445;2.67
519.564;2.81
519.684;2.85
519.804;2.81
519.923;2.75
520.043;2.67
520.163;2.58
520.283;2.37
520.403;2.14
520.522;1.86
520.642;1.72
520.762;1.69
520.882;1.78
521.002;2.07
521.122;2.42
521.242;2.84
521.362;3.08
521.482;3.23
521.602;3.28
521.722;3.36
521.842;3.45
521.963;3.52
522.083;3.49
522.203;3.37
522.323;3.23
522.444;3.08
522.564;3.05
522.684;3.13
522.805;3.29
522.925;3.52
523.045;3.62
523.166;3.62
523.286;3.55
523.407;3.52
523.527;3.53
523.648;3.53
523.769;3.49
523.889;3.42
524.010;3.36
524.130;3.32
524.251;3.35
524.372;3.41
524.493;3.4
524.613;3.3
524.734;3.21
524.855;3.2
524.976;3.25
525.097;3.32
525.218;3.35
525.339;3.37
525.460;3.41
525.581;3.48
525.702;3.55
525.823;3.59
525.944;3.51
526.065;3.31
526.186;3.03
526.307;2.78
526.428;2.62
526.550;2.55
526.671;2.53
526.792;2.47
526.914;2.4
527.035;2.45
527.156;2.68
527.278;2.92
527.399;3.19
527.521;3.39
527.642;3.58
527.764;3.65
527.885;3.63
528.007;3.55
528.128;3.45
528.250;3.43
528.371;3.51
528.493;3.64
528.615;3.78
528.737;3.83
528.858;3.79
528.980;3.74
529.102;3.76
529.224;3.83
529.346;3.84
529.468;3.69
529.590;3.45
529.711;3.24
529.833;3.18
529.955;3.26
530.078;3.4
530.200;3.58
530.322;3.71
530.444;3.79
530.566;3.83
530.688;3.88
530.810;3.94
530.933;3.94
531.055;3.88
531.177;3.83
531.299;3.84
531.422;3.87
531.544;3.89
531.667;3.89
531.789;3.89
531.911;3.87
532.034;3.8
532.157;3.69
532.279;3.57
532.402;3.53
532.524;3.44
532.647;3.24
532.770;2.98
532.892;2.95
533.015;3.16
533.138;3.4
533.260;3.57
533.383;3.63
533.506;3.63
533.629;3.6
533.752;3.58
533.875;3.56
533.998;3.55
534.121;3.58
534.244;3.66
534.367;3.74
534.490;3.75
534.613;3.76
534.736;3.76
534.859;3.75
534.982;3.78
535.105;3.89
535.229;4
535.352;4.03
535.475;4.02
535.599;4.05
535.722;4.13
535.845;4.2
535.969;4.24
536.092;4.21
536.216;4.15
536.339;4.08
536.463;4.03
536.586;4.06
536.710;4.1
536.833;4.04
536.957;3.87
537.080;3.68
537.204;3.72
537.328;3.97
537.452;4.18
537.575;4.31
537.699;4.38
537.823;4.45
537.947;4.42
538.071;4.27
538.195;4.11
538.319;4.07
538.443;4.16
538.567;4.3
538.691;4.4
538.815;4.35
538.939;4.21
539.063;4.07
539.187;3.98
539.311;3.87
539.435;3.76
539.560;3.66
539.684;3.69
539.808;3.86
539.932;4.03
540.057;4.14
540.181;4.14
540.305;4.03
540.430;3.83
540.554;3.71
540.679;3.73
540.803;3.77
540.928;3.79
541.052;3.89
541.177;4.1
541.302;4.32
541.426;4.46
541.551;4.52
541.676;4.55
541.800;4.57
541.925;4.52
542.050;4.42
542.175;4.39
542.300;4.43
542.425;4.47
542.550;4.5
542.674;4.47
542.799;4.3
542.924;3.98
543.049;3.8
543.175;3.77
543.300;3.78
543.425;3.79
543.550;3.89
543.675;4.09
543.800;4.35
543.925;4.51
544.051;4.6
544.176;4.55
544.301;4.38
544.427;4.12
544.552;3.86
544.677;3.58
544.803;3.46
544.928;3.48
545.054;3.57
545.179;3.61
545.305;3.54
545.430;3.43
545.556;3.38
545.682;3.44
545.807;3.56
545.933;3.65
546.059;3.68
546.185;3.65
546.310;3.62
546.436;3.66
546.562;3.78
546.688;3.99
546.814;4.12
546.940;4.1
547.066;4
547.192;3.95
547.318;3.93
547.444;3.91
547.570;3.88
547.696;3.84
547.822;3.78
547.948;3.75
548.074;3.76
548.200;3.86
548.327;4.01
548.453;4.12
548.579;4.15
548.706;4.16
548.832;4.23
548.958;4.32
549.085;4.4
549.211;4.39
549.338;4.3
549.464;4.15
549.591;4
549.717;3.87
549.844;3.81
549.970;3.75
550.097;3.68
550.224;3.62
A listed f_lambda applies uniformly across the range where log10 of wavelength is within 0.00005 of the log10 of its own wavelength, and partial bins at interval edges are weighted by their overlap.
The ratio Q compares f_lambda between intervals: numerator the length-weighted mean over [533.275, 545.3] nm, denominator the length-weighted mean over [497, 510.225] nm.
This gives 1.61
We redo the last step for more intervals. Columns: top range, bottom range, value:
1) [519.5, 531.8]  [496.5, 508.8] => 1.32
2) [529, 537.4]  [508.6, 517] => 1.46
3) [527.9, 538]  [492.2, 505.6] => 1.44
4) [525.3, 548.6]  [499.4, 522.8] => 1.51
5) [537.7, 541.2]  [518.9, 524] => 1.38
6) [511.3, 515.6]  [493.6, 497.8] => 0.92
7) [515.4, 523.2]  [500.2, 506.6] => 1.06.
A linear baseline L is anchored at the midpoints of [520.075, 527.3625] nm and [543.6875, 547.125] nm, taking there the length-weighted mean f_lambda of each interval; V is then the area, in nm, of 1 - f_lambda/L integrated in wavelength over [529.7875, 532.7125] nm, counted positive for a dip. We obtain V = -0.33 nm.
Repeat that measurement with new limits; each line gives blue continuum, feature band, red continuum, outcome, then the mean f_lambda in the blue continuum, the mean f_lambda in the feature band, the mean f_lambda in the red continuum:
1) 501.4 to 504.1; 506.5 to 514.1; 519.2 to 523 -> 0.10 nm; 2.41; 2.53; 2.8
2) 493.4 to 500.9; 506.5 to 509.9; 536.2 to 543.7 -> 0.57 nm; 2.66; 2.52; 4.1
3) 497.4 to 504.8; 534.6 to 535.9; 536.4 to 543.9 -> -0.02 nm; 2.45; 3.95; 4.11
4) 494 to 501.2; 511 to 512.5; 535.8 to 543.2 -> 0.23 nm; 2.62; 2.64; 4.13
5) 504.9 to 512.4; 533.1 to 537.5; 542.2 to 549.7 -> -0.38 nm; 2.53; 3.86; 3.96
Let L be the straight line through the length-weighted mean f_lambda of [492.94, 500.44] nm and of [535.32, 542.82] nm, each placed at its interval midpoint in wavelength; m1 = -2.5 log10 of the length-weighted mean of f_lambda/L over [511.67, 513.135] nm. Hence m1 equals 0.26 mag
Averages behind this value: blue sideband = 2.71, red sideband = 4.13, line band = 2.55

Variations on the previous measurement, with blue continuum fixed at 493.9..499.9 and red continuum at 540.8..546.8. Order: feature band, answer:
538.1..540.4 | -0.05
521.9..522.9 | 0.04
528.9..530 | 0.01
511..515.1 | 0.22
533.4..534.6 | 0.03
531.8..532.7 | 0.02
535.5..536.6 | -0.09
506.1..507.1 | 0.23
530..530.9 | -0.03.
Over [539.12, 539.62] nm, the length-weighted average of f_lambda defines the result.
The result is 3.82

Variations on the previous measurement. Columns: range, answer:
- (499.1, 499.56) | 2.56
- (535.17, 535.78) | 4.05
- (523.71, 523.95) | 3.46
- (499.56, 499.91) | 2.52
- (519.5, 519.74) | 2.83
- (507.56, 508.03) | 2.55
